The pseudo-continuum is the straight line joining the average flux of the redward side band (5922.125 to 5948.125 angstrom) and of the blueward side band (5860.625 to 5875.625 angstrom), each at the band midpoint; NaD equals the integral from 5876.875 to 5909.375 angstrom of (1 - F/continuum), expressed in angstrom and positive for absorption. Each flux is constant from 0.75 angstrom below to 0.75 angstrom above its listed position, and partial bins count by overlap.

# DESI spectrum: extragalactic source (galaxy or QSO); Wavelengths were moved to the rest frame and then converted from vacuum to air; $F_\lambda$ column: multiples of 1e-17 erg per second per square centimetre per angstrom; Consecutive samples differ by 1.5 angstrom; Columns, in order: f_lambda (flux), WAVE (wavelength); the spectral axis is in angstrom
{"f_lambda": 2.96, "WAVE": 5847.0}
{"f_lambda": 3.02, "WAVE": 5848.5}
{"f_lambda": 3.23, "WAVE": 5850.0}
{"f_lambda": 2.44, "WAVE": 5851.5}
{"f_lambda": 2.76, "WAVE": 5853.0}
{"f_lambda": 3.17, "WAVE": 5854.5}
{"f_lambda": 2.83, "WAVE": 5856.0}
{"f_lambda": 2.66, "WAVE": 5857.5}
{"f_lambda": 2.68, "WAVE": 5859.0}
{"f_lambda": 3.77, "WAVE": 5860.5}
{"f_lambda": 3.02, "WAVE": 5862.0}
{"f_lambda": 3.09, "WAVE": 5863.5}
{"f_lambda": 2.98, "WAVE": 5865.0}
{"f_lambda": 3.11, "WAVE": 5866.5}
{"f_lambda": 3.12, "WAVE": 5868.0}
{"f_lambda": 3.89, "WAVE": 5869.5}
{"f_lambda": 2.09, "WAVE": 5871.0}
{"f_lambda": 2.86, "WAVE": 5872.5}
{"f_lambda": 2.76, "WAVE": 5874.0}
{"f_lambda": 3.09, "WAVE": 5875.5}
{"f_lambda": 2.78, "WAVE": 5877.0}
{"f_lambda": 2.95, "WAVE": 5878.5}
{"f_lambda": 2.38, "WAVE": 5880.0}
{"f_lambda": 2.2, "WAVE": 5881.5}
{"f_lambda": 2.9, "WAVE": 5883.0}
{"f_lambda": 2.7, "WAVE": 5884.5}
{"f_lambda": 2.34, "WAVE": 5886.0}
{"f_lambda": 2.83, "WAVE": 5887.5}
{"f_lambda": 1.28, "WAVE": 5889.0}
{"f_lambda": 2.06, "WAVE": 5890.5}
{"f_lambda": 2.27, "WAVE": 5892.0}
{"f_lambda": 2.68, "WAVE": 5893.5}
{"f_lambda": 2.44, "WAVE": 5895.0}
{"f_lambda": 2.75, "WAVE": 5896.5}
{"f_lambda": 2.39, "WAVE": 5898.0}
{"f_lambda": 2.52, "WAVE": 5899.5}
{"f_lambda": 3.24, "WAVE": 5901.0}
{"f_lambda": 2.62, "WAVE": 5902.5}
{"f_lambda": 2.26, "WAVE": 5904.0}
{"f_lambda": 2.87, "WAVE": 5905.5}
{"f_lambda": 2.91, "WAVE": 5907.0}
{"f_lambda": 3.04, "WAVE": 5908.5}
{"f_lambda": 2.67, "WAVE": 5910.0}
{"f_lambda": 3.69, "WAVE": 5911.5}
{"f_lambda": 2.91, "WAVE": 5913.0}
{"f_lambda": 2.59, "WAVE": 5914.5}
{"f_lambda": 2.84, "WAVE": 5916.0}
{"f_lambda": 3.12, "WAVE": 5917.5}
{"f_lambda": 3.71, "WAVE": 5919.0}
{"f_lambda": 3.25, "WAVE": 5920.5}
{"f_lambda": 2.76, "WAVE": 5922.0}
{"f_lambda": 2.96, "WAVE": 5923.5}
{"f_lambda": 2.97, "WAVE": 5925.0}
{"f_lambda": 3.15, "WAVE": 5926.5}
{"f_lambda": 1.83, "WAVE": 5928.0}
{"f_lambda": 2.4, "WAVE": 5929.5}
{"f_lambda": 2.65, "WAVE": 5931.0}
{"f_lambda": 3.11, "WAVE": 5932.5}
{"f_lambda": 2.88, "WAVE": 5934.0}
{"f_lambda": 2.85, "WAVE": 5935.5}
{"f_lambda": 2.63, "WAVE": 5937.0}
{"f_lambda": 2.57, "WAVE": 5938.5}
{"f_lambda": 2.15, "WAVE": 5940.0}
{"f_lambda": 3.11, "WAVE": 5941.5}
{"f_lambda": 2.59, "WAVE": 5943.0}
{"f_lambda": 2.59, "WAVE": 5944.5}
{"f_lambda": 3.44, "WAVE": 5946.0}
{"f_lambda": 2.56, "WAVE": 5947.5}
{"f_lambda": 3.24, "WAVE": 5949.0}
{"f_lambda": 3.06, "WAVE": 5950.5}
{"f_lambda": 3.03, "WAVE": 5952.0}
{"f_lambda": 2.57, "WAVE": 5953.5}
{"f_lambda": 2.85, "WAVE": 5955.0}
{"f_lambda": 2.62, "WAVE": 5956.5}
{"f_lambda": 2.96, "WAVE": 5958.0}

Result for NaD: 3.97 angstrom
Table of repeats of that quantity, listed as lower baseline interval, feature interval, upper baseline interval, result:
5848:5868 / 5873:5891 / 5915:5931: 2.53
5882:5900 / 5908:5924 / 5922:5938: -2.58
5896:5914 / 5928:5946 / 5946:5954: 1.45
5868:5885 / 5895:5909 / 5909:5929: 0.86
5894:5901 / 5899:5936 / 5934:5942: -3.33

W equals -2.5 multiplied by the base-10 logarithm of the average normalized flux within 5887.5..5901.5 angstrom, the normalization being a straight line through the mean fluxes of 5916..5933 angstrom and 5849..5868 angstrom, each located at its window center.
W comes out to 0.21 mag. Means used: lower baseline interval 2.98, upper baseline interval 2.9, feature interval 2.41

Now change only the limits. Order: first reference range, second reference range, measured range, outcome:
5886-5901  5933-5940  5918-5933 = -0.11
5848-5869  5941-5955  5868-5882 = 0.07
